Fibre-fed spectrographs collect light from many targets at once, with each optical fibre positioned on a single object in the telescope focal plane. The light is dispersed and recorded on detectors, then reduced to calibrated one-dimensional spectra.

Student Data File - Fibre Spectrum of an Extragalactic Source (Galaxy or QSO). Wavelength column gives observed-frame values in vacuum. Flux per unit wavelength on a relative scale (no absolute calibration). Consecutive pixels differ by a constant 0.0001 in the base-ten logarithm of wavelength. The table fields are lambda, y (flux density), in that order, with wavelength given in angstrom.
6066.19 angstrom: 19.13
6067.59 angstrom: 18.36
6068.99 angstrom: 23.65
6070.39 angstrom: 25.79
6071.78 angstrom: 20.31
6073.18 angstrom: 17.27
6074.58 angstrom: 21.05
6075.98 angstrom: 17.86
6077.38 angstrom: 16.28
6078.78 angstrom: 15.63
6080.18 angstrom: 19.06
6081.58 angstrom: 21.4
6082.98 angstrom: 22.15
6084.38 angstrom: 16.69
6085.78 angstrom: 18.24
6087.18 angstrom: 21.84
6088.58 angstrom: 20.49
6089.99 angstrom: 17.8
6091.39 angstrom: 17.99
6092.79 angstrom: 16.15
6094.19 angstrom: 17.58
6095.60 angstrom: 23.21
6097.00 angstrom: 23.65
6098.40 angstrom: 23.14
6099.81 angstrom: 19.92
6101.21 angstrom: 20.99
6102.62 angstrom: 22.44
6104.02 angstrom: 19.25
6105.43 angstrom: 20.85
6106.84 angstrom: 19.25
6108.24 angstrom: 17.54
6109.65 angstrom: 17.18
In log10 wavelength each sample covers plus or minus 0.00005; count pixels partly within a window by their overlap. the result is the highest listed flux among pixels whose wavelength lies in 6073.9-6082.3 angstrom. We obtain 21.4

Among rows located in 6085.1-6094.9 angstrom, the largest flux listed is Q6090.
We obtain 21.84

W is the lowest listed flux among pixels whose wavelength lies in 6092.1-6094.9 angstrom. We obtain 16.15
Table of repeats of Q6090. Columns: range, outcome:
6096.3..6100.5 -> 23.65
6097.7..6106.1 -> 23.14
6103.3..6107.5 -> 20.85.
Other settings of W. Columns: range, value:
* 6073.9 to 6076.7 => 17.86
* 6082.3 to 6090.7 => 16.69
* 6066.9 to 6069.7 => 18.36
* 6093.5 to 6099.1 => 17.58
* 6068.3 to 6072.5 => 20.31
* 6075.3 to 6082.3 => 15.63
